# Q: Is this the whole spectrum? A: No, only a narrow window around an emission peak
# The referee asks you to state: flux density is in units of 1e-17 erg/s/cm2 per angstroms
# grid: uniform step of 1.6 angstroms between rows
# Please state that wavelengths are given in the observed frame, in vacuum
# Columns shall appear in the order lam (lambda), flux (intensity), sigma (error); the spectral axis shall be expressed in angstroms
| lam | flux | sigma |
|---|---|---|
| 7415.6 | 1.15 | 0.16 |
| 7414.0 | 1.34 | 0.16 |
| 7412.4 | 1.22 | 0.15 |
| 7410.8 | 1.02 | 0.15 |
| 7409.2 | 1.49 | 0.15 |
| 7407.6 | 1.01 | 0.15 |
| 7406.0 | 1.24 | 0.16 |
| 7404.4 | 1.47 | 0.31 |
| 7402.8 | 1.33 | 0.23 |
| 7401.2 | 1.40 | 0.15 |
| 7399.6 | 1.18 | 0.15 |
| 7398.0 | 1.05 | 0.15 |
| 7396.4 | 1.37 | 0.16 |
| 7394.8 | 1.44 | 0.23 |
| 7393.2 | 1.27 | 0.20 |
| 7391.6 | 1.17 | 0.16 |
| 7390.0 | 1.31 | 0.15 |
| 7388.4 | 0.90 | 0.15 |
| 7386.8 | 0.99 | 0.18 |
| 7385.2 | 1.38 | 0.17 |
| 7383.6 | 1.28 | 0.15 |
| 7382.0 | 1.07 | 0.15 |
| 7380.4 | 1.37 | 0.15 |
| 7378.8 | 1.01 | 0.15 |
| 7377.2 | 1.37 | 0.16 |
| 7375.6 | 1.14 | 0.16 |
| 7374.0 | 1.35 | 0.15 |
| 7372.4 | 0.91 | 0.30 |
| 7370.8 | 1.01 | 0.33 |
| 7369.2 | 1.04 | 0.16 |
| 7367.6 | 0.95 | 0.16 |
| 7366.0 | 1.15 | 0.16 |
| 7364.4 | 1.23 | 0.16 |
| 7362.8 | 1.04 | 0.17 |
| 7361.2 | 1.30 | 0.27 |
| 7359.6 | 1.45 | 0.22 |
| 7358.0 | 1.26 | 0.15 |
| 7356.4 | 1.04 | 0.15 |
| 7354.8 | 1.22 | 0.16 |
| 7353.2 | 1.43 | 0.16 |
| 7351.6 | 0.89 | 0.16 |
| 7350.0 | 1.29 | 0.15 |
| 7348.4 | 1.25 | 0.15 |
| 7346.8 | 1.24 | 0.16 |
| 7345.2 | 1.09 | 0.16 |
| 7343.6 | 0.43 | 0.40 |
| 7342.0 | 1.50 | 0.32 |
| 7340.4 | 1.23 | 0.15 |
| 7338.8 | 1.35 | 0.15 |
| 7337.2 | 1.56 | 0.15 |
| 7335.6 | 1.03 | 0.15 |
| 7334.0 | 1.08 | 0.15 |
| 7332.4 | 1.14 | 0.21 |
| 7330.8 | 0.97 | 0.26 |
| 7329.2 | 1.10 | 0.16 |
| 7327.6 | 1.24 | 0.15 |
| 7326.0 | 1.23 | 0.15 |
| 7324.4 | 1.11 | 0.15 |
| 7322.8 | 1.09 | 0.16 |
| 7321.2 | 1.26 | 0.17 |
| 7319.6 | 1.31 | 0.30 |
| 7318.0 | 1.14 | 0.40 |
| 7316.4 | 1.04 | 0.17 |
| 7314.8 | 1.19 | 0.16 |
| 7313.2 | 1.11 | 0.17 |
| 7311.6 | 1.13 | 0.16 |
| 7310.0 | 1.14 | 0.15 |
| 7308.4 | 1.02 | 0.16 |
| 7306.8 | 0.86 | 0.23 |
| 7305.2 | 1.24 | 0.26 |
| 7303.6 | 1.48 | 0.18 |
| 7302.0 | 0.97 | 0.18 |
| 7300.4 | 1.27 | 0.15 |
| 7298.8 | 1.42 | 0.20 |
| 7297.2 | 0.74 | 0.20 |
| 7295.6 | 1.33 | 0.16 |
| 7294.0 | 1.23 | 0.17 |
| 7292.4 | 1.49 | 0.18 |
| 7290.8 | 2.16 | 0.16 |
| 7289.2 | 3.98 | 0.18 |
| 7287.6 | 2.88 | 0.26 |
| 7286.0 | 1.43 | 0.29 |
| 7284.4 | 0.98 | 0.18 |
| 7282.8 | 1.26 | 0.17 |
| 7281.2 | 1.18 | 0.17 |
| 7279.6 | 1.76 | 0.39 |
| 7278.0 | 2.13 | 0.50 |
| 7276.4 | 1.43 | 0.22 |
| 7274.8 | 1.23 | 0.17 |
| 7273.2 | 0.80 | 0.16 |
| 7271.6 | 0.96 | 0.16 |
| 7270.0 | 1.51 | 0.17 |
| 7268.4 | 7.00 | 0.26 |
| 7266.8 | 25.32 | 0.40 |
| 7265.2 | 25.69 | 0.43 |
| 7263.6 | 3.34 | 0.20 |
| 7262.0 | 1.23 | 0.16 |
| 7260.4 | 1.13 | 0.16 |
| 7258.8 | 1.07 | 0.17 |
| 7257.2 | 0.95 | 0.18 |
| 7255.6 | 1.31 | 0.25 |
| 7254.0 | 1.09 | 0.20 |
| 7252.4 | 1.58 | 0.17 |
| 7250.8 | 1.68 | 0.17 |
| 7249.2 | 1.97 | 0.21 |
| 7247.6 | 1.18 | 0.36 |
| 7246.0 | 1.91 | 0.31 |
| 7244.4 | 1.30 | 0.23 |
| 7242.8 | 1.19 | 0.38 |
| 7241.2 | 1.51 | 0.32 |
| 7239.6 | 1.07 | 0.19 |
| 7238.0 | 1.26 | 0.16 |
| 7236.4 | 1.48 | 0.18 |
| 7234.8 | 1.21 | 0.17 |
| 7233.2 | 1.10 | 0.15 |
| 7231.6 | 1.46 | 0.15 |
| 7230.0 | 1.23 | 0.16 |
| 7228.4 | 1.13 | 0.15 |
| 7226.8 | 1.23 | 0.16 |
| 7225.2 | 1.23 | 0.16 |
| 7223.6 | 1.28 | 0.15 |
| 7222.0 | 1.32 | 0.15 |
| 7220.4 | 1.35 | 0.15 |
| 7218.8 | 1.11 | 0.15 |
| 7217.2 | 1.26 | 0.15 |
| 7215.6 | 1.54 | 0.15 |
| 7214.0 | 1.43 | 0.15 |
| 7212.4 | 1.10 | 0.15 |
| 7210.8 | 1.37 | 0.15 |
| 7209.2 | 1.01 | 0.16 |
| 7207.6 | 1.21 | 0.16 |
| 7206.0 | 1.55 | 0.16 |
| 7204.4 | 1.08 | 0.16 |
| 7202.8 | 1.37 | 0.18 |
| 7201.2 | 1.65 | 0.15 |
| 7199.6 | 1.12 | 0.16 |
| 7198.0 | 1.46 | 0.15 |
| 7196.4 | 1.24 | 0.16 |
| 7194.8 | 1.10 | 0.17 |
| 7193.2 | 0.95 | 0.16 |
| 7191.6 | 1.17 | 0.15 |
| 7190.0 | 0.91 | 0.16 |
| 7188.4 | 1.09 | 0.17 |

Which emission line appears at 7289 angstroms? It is [N II] 6583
